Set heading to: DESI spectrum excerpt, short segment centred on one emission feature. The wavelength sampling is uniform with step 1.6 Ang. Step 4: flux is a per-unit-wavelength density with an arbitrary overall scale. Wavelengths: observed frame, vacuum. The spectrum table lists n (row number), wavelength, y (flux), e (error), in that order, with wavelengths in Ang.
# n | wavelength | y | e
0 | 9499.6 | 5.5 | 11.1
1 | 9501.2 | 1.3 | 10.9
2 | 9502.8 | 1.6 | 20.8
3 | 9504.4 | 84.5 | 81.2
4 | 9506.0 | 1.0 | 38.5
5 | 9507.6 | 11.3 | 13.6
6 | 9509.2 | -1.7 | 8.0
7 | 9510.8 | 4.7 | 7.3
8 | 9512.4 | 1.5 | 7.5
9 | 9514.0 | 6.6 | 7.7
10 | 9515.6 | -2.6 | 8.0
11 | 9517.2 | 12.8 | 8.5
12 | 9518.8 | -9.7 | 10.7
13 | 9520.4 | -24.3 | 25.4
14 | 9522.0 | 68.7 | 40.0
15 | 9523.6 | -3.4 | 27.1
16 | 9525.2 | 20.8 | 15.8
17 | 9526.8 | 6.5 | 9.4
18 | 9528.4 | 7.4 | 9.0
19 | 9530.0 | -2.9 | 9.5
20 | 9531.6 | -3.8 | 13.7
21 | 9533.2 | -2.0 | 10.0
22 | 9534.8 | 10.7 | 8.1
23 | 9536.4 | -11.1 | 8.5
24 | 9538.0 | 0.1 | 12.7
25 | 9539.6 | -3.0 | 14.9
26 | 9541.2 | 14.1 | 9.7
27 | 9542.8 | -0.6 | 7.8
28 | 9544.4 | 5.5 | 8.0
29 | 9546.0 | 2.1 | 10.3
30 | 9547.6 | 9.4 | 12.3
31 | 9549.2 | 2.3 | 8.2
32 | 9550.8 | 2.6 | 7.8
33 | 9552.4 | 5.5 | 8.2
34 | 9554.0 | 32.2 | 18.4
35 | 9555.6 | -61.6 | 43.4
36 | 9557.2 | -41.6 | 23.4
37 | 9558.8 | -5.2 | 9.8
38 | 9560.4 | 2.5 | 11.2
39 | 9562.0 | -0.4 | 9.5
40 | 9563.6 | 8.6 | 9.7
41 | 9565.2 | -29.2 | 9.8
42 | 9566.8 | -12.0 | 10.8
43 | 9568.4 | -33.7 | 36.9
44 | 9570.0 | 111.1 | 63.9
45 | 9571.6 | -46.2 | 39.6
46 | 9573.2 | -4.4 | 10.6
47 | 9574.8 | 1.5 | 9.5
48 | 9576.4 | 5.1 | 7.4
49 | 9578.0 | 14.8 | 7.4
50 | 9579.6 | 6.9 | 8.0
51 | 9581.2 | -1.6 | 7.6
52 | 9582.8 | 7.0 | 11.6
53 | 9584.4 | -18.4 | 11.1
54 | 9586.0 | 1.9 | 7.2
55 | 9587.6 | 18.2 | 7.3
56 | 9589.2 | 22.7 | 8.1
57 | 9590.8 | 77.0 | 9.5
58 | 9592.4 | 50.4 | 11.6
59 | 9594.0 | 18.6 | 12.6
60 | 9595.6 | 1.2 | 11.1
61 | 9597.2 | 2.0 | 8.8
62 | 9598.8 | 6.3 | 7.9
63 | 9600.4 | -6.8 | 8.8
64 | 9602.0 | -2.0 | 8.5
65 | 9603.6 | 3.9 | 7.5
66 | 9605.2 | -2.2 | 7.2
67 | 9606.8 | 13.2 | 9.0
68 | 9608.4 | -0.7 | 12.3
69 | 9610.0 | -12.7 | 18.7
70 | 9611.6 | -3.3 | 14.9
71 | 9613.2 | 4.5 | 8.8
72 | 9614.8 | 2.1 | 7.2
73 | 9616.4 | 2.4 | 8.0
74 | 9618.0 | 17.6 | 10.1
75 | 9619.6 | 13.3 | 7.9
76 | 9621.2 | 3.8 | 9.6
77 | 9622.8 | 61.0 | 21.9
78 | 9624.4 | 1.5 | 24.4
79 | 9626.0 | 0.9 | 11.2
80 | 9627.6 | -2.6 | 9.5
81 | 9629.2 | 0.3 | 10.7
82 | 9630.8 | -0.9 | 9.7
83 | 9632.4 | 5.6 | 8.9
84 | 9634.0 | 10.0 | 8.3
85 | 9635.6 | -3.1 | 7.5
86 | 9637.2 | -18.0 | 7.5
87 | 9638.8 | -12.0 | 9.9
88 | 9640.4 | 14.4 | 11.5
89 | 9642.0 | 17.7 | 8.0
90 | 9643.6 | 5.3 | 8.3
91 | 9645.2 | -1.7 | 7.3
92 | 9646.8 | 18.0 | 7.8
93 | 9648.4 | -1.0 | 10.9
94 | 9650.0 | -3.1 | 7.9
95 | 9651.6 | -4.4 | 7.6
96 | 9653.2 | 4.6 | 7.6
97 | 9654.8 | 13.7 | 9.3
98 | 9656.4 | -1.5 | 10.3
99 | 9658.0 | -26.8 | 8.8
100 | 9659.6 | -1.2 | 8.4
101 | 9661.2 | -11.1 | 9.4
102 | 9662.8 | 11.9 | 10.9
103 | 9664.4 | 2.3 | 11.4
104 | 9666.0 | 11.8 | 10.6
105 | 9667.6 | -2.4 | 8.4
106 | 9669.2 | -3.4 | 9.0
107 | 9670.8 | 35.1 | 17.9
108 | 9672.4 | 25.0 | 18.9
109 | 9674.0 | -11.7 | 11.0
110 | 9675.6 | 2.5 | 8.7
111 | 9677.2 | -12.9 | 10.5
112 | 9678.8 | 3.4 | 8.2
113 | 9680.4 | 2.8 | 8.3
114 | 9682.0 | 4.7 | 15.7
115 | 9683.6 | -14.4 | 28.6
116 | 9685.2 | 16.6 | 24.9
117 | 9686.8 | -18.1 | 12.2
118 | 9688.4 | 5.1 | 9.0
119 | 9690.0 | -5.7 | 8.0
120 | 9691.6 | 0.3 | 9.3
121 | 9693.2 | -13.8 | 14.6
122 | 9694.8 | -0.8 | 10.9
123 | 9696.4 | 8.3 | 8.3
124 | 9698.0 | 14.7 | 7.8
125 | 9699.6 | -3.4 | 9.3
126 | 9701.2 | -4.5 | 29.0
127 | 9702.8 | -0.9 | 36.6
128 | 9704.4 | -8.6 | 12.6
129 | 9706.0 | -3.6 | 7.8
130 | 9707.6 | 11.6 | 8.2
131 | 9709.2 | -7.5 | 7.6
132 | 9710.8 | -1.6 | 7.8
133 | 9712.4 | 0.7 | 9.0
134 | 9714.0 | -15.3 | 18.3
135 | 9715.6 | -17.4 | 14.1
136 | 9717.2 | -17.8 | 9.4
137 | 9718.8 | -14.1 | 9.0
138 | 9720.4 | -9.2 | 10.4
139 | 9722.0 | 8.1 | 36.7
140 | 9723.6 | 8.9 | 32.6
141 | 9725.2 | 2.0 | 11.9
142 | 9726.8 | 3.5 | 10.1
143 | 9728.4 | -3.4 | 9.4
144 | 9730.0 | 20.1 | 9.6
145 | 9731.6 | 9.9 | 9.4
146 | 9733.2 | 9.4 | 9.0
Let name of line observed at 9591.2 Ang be H-beta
